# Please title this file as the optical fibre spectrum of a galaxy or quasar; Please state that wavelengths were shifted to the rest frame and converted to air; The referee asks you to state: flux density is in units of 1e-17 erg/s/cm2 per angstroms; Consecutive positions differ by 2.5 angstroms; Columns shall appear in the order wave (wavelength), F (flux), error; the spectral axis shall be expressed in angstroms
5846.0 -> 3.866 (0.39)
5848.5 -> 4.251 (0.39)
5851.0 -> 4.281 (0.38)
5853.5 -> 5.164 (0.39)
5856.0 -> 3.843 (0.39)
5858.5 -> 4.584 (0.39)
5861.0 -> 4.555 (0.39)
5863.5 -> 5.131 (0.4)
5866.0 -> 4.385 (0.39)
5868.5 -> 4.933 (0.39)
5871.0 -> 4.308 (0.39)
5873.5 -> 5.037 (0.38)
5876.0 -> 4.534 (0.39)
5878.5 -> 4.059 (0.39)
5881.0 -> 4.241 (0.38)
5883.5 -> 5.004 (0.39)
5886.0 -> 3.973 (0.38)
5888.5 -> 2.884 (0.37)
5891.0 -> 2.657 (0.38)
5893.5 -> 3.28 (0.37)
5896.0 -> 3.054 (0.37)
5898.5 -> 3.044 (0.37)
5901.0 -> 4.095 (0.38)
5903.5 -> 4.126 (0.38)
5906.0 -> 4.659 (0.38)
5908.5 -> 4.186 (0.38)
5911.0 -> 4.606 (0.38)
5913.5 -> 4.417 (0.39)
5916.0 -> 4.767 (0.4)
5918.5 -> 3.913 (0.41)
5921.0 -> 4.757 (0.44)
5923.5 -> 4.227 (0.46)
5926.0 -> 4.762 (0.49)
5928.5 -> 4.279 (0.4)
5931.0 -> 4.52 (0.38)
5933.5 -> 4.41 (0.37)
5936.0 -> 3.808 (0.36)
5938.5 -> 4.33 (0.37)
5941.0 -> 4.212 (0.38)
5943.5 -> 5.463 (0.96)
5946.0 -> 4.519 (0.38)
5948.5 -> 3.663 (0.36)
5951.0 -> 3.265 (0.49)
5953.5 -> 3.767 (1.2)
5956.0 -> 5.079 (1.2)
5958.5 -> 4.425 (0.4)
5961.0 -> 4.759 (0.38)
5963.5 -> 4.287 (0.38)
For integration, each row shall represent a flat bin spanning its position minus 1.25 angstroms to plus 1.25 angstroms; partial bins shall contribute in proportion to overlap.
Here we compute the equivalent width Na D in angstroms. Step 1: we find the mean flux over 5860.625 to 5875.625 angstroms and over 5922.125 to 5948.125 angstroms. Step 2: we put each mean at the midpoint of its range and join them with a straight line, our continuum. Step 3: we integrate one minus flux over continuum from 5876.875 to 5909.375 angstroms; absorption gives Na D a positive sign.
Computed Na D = 5.8 angstroms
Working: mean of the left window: 4.72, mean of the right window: 4.43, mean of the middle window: 3.79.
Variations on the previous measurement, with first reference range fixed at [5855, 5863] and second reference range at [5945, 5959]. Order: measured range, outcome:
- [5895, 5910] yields 1.33 angstroms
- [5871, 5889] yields 0.16 angstroms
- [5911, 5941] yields -1.41 angstroms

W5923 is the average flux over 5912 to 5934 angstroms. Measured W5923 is 4.45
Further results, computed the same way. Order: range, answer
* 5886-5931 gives 4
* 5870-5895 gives 3.99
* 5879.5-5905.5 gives 3.67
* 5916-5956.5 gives 4.31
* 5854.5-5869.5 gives 4.58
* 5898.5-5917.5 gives 4.31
